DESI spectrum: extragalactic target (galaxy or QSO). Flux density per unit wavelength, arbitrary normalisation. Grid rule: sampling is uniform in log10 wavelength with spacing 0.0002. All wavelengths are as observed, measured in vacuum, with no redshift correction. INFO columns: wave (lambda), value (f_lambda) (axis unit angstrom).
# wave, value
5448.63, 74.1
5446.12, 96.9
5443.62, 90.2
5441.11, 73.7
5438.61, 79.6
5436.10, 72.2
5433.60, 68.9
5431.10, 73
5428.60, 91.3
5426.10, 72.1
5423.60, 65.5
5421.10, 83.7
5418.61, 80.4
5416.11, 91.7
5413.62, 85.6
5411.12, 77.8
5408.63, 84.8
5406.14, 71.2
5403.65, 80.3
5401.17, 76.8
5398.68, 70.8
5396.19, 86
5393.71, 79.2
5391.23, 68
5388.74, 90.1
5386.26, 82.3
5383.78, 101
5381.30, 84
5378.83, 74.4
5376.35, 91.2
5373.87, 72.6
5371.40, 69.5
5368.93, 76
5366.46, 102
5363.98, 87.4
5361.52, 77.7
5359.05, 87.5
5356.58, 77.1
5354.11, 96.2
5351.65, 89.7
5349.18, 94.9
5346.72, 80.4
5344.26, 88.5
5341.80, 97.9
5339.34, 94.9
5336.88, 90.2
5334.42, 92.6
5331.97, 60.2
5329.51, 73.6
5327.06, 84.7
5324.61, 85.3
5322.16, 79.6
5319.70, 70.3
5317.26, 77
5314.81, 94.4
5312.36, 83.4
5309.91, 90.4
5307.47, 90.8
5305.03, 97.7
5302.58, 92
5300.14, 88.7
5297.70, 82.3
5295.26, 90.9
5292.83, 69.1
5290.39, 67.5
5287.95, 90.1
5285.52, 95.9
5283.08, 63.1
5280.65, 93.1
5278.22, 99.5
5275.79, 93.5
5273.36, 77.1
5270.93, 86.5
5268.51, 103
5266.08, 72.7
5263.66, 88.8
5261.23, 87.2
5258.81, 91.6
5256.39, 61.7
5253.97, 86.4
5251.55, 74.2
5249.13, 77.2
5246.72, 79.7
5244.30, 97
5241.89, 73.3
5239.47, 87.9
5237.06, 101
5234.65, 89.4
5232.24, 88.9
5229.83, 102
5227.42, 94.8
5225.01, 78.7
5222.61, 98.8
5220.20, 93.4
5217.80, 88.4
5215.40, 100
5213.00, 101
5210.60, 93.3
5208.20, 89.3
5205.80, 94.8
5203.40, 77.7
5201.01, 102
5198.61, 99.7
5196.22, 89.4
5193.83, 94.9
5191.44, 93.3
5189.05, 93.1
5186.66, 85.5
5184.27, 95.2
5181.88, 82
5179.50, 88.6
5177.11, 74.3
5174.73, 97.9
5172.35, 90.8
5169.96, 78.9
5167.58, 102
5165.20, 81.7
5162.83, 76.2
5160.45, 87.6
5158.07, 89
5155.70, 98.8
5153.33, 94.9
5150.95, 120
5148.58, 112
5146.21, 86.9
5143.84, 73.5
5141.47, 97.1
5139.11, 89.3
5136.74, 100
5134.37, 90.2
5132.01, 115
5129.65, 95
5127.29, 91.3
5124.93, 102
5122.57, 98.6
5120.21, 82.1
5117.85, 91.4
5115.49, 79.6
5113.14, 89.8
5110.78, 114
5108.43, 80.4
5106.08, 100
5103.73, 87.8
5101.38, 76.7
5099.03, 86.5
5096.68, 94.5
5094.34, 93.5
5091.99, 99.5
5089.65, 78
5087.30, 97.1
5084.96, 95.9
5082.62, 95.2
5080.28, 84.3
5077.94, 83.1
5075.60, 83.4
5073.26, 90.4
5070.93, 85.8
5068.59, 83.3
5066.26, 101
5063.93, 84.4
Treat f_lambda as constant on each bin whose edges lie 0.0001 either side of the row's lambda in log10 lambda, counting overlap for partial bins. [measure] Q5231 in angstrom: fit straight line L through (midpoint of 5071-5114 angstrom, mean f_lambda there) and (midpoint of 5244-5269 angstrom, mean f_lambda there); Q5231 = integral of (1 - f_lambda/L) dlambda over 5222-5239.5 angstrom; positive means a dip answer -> -1.9 angstrom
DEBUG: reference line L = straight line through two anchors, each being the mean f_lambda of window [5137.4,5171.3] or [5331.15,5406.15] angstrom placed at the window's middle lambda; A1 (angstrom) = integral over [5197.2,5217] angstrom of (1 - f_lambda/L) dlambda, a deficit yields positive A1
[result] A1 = -1.0 angstrom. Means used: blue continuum 92.1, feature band 94.5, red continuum 83.9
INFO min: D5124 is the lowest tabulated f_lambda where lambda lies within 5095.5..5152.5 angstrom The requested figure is 73.5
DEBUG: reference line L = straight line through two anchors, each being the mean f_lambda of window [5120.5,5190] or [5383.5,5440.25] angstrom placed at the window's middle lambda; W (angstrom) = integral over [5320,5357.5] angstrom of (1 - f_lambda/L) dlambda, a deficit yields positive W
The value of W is -1.1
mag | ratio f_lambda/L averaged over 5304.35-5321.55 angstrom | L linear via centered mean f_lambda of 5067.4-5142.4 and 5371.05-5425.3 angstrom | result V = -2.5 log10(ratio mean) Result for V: -0.03 mag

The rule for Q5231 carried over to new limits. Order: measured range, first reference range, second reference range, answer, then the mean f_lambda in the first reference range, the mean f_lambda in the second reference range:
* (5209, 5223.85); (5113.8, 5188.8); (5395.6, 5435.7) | -1.2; 91.8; 78.5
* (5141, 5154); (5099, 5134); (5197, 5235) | -0.6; 92.8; 93.3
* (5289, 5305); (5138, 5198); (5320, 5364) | 0.7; 91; 85.1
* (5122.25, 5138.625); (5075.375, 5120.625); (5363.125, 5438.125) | -1.8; 89.9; 80.3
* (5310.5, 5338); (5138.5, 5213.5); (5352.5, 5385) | 1.6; 91.5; 84.4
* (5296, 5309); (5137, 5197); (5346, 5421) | -0.7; 91.1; 82.9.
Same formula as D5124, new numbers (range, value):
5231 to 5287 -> 61.7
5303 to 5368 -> 60.2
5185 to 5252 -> 73.3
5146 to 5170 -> 76.2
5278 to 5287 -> 63.1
